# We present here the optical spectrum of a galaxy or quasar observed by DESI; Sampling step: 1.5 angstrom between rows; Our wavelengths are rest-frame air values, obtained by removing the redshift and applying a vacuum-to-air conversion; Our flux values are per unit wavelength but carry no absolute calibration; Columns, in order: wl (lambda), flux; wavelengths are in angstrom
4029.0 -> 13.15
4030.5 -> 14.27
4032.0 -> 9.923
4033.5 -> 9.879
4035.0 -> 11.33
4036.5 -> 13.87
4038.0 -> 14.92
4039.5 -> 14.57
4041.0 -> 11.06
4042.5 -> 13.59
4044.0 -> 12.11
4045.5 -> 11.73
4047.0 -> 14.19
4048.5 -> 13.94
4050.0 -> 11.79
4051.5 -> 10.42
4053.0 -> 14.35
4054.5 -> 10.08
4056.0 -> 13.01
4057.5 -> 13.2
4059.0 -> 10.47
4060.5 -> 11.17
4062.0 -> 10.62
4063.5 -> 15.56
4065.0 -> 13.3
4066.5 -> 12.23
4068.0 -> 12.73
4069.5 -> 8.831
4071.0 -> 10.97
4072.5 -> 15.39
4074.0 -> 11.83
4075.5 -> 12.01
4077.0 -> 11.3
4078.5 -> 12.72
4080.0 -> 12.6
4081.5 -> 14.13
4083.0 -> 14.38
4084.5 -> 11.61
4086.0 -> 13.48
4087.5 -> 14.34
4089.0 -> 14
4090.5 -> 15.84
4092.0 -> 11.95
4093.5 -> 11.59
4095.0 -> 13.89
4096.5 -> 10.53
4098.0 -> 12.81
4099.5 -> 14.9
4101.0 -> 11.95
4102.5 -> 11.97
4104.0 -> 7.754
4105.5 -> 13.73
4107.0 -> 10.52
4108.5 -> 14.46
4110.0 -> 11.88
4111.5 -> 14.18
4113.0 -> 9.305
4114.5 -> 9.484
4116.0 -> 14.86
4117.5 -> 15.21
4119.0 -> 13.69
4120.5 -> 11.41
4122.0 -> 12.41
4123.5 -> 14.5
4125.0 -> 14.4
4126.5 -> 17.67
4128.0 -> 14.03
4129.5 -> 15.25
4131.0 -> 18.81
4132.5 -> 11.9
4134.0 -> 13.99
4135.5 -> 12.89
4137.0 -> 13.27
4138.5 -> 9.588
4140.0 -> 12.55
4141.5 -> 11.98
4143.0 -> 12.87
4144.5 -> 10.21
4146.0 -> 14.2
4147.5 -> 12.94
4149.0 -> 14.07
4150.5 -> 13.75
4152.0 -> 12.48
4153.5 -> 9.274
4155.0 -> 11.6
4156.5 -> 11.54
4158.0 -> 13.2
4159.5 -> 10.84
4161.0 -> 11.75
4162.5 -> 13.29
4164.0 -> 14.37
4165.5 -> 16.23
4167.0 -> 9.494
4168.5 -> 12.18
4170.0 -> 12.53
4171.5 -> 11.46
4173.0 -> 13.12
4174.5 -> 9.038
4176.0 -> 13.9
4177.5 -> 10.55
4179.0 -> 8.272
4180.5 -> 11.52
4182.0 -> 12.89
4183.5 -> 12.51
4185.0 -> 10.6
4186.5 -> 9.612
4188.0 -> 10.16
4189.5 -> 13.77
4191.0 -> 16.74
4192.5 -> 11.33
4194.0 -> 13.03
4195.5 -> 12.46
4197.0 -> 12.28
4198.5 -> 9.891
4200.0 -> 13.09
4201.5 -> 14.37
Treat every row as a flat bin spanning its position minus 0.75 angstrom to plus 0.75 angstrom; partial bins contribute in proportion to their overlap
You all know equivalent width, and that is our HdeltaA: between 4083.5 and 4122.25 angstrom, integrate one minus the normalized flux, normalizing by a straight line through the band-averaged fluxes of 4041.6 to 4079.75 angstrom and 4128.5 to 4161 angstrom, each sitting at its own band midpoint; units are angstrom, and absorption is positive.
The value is -0.4 angstrom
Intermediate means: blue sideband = 12.3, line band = 12.6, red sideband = 12.7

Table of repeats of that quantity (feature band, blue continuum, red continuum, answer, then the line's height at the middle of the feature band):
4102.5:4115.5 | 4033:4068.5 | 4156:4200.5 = 0.8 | 12.3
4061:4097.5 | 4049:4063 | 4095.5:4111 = -2.4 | 11.9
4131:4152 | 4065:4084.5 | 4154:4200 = -1.2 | 12.2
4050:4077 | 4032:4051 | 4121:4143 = 1.7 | 12.9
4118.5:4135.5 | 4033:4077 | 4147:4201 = -2.9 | 12.2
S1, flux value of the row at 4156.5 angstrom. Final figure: 11.54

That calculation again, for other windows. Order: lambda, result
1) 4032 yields 9.923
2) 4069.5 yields 8.831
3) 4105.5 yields 13.73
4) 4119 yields 13.69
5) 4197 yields 12.28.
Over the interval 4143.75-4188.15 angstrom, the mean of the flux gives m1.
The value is 11.9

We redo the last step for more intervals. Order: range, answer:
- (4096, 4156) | 12.8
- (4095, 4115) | 11.9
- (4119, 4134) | 14.4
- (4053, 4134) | 12.9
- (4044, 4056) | 12.4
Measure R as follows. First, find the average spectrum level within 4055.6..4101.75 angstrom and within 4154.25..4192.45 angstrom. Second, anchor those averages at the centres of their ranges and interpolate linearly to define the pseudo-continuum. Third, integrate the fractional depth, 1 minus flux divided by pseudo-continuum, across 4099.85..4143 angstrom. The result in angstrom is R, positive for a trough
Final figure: -2.1 angstrom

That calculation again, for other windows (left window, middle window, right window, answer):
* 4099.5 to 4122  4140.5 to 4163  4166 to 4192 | -0.6 angstrom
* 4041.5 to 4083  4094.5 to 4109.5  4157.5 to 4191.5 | 0.1 angstrom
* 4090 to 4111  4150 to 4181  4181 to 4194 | 0.9 angstrom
